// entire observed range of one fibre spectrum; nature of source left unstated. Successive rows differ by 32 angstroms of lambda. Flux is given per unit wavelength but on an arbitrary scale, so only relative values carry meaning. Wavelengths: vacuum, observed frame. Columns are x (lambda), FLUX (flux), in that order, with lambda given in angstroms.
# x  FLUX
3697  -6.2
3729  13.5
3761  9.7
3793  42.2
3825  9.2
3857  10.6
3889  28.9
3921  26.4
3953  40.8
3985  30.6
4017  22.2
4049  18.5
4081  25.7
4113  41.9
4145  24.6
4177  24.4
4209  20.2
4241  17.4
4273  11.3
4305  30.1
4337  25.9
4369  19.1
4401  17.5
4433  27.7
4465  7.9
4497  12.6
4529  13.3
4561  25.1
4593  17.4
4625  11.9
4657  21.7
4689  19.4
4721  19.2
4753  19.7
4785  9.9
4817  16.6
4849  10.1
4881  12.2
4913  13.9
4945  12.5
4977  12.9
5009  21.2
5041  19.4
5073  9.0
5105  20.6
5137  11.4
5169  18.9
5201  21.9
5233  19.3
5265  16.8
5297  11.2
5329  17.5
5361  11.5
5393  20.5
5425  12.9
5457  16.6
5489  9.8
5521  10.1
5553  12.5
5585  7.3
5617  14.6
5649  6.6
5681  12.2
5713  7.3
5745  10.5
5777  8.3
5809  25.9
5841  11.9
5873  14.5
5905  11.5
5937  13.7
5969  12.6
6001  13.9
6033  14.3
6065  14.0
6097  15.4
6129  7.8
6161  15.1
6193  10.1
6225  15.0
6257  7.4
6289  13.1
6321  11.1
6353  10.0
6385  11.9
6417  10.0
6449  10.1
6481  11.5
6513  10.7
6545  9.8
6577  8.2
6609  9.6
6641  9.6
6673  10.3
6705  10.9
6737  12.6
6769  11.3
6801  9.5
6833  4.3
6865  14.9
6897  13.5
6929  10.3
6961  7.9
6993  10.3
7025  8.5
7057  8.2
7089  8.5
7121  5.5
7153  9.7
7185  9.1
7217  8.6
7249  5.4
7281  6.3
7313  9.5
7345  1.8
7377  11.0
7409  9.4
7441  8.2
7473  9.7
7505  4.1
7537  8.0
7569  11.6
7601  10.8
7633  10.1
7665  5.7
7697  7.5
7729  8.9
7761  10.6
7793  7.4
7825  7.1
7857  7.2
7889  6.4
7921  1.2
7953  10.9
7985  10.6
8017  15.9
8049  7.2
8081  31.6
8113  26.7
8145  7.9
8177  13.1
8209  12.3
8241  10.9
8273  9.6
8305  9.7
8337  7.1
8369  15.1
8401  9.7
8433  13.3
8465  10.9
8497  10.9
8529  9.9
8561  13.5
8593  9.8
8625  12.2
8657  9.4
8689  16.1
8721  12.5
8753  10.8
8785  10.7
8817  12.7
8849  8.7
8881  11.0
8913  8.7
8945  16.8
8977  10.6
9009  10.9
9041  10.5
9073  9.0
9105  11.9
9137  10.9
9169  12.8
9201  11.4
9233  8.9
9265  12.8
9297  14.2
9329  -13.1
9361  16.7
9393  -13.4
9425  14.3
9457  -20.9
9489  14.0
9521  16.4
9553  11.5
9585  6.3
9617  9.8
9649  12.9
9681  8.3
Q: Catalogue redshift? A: 1.171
